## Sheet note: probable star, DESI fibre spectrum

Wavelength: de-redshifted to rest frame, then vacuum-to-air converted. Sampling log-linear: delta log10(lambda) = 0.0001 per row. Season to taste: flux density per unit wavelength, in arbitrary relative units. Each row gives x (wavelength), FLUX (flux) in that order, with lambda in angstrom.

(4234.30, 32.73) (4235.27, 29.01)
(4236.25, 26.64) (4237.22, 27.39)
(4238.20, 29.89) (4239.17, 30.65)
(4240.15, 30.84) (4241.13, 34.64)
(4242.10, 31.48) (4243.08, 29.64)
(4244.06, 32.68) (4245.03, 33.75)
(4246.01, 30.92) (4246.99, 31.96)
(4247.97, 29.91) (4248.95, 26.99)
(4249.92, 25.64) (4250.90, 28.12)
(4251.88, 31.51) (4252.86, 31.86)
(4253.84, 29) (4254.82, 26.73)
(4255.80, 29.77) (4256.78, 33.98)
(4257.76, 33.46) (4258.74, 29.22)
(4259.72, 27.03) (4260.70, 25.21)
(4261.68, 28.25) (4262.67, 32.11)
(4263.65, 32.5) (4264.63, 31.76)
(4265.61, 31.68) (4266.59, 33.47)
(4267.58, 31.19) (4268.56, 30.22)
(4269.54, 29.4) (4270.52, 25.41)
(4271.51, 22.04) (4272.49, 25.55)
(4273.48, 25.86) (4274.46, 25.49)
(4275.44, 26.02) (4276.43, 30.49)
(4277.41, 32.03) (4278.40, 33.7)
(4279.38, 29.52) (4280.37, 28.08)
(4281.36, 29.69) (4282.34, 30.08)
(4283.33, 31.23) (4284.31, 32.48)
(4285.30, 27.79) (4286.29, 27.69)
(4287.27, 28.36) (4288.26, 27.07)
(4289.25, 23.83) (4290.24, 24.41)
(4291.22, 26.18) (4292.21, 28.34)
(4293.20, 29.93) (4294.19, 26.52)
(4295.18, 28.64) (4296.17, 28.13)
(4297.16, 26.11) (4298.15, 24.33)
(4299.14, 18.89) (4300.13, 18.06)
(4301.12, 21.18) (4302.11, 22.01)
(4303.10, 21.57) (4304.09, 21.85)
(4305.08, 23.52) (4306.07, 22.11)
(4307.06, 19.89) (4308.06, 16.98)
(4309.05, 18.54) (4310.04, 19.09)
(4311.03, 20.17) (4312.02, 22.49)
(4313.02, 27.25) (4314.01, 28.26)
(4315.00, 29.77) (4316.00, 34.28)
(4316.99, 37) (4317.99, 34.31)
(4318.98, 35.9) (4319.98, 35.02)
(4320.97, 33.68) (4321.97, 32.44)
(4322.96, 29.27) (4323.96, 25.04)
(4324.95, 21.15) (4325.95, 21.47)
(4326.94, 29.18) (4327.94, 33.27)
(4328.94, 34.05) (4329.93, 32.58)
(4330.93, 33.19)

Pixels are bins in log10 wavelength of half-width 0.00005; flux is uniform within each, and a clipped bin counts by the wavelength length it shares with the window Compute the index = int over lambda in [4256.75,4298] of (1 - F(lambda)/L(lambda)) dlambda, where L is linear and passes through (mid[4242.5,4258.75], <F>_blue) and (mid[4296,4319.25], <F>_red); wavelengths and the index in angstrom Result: -1.7 angstrom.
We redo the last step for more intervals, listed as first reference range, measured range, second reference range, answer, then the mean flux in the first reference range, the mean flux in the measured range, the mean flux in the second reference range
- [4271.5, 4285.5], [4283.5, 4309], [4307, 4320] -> 3.1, 28.9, 24.6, 27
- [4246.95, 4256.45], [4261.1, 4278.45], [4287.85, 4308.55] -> -1.4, 29.1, 29.1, 23.8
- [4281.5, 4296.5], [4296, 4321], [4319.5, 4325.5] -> 3.2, 28.1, 25.2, 29.4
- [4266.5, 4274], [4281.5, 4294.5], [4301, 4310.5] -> -2.1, 27.6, 28.1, 20.7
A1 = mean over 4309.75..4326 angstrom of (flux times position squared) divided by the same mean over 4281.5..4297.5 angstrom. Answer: 1.05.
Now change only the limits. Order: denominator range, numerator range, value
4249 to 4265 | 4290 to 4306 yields 0.83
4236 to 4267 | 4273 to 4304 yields 0.90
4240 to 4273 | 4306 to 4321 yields 0.93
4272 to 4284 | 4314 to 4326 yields 1.09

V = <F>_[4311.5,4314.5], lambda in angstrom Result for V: 25.9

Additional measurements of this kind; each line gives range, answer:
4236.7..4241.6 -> 30.6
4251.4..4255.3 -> 29.8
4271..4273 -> 23.7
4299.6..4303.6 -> 20.7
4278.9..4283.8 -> 29.7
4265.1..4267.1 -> 32.5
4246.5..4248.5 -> 30.8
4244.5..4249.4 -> 30.7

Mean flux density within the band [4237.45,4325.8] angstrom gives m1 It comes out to 28.1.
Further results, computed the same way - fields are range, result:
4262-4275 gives 29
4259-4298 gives 28.5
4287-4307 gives 24.4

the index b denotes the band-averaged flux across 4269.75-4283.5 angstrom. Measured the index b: 28.2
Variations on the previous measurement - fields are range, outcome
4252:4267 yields 30.4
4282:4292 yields 27.9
